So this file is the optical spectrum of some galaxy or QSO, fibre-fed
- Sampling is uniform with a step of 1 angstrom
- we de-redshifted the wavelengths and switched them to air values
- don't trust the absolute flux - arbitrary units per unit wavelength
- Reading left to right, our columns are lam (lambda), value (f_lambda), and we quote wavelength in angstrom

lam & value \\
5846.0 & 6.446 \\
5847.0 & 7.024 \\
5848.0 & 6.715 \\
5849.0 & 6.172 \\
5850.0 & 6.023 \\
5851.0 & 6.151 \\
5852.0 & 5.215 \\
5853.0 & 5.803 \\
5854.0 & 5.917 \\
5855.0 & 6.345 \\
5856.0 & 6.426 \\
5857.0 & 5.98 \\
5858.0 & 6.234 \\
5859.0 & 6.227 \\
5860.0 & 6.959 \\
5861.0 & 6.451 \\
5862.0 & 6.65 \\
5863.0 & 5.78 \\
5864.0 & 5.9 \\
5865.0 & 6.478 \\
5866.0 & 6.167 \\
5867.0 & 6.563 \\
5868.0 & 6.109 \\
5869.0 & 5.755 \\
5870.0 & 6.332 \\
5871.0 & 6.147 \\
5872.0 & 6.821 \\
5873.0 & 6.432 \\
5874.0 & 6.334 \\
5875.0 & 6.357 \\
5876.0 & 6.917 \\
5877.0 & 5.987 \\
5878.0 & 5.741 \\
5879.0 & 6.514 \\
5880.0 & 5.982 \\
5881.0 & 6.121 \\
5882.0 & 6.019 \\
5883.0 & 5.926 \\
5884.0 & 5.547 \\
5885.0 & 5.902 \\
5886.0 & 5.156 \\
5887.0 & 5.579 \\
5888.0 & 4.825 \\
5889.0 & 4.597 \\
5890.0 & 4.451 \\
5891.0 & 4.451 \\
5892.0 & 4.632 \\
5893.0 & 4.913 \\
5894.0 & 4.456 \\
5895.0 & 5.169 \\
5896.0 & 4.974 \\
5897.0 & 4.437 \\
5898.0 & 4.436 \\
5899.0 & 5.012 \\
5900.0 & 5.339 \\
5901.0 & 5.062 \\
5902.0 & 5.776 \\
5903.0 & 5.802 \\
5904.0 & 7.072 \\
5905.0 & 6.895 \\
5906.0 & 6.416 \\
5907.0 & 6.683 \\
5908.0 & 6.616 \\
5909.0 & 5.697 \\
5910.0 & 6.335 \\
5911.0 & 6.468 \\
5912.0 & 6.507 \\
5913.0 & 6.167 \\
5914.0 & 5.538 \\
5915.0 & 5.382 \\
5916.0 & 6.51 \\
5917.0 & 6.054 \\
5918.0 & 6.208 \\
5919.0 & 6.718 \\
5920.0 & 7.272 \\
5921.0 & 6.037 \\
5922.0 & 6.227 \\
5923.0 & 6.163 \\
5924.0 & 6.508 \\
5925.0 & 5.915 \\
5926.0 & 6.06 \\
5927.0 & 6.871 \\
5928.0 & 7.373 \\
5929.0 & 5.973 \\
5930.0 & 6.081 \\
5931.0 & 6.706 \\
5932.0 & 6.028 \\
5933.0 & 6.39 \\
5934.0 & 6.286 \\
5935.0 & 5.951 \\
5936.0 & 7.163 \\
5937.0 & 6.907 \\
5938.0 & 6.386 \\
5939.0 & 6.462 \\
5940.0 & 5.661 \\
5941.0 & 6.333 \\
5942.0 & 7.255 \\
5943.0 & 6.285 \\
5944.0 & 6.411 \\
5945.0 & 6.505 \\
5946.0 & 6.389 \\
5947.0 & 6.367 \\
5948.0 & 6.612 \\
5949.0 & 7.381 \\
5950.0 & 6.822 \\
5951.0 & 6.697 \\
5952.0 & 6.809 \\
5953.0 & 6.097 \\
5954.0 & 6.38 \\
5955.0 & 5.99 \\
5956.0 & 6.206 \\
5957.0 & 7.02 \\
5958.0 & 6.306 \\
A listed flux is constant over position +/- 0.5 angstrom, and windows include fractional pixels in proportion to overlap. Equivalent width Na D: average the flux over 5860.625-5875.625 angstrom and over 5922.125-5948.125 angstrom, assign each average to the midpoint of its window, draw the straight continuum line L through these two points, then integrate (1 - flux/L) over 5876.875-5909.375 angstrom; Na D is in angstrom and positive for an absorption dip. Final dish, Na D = 4.2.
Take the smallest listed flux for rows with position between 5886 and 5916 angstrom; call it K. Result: 4.436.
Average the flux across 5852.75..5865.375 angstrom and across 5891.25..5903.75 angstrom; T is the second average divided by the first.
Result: 0.8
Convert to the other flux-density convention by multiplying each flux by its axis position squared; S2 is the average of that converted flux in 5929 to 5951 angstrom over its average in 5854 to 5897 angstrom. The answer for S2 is 1.1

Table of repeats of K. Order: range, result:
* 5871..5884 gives 5.547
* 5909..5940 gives 5.382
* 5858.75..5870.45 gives 5.755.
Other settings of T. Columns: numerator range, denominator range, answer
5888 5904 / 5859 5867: 0.78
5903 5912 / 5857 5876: 1.03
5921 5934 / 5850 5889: 1.04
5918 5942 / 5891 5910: 1.17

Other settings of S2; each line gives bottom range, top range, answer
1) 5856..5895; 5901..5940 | 1.09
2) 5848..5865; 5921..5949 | 1.07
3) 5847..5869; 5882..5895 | 0.83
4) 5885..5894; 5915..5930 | 1.33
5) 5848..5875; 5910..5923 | 1.03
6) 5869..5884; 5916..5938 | 1.05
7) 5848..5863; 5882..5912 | 0.90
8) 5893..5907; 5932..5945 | 1.19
